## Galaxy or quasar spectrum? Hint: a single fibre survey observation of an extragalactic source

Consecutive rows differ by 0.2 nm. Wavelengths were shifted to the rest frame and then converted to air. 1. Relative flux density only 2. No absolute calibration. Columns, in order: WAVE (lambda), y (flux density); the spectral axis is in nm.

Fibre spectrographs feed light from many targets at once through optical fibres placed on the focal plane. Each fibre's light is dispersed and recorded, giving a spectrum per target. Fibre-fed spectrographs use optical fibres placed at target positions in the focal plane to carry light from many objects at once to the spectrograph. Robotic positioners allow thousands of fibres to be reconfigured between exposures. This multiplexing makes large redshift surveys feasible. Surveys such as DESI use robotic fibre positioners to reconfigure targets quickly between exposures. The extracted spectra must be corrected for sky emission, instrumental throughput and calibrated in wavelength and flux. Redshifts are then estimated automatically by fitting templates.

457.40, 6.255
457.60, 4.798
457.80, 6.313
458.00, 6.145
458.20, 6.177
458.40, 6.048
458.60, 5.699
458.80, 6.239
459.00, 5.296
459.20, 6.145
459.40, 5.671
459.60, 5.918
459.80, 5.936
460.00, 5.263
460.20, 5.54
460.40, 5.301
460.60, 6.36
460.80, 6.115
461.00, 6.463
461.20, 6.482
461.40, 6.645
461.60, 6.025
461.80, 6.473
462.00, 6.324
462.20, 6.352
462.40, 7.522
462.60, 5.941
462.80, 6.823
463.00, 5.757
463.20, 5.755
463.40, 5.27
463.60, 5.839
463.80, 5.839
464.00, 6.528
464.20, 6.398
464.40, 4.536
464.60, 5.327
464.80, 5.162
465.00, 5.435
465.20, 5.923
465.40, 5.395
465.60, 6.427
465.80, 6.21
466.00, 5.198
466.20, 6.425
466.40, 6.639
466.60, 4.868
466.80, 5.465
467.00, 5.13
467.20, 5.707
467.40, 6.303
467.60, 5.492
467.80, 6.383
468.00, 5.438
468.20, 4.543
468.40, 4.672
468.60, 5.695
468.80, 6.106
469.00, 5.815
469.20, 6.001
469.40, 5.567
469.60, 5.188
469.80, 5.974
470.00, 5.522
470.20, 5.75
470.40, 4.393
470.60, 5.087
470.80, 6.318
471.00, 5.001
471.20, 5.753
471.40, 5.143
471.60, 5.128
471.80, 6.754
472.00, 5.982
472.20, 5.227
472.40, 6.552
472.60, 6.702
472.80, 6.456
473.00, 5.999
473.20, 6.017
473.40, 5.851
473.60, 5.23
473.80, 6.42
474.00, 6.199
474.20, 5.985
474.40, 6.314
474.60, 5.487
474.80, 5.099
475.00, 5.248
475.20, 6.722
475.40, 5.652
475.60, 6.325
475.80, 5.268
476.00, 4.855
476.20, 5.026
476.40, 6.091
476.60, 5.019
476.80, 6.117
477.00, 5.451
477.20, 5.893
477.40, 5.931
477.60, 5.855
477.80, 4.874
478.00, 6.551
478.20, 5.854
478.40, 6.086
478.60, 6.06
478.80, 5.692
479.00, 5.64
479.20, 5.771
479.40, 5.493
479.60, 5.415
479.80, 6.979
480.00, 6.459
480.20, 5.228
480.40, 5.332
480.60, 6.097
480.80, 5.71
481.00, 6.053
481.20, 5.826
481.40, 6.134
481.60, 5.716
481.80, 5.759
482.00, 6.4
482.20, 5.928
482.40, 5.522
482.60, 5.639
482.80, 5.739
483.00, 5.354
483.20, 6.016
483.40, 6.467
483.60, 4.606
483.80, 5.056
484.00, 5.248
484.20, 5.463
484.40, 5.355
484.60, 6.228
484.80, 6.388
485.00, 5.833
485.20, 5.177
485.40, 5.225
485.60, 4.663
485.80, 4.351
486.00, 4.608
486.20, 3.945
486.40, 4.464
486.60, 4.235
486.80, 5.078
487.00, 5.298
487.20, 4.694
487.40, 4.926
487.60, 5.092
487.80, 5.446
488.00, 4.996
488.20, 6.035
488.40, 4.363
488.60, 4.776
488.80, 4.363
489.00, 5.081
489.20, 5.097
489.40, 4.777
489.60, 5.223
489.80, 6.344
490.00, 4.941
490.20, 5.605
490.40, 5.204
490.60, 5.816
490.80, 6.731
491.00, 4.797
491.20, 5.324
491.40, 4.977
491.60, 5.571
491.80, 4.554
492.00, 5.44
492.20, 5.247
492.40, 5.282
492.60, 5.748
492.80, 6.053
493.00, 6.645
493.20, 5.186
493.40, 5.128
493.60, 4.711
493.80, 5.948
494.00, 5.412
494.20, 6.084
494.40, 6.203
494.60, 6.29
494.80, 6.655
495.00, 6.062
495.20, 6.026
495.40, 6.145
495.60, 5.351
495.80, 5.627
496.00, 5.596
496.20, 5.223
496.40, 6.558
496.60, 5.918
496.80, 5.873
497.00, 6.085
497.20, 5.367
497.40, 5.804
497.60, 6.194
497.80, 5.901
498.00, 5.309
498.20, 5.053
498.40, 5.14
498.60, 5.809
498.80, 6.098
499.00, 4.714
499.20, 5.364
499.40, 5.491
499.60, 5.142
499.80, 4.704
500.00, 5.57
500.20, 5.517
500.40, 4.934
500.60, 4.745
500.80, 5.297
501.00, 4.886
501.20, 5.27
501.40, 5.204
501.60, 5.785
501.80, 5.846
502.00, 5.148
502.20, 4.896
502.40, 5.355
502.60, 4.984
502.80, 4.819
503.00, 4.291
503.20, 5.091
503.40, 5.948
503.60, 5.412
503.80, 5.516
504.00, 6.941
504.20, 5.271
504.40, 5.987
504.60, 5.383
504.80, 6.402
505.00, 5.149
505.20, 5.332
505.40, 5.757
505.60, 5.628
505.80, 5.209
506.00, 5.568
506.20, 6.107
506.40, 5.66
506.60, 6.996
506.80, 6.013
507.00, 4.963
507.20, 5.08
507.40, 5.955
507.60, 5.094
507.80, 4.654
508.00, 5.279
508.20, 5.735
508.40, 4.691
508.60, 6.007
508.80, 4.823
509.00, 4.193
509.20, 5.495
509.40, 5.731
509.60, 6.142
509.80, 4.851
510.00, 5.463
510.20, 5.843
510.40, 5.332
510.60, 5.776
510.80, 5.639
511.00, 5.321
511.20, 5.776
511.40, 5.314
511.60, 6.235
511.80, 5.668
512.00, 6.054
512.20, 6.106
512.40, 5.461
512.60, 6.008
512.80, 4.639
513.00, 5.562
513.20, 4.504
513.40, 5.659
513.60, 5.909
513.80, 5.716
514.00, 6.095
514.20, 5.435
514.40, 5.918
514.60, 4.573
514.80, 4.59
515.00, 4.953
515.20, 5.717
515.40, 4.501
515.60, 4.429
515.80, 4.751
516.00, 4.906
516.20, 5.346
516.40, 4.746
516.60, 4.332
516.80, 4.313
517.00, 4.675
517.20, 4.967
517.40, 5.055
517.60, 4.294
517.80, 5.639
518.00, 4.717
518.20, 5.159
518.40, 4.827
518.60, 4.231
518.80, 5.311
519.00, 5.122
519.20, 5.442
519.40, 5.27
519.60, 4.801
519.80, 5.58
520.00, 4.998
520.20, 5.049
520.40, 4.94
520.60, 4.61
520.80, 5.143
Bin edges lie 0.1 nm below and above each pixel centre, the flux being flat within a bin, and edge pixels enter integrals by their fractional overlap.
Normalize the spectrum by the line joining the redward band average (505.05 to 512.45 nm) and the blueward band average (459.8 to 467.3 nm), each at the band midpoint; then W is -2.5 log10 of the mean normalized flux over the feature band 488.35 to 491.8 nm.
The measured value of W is 0.09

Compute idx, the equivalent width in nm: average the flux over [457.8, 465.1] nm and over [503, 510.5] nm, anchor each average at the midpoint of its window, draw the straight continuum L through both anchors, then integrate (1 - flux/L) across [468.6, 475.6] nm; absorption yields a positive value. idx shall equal 0.09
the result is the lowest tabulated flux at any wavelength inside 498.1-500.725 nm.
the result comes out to 4.704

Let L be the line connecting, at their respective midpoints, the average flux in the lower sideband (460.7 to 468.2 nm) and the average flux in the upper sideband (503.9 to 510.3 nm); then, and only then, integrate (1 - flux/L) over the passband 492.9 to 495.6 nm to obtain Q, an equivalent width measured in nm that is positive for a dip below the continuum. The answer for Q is -0.10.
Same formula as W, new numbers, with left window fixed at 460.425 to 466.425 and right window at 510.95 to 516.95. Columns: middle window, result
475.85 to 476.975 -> 0.082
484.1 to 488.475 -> 0.122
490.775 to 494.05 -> 0.034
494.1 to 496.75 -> -0.079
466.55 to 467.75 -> 0.080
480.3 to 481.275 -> -0.005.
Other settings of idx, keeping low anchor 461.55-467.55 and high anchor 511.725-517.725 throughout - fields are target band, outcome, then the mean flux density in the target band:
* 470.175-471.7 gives 0.13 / 5.3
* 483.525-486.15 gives 0.17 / 5.23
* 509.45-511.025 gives -0.10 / 5.56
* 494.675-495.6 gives -0.12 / 6.13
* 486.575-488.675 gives 0.20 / 5.02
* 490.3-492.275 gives 0.05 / 5.37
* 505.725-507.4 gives -0.14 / 5.72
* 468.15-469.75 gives 0.09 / 5.49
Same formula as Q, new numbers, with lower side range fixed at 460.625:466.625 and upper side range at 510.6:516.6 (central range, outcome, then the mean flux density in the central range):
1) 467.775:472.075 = 0.289 nm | 5.54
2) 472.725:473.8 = -0.010 nm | 5.95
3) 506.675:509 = 0.069 nm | 5.27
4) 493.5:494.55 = -0.016 nm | 5.7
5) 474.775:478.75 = 0.092 nm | 5.71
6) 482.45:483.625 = 0.013 nm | 5.7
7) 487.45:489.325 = 0.220 nm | 5.02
